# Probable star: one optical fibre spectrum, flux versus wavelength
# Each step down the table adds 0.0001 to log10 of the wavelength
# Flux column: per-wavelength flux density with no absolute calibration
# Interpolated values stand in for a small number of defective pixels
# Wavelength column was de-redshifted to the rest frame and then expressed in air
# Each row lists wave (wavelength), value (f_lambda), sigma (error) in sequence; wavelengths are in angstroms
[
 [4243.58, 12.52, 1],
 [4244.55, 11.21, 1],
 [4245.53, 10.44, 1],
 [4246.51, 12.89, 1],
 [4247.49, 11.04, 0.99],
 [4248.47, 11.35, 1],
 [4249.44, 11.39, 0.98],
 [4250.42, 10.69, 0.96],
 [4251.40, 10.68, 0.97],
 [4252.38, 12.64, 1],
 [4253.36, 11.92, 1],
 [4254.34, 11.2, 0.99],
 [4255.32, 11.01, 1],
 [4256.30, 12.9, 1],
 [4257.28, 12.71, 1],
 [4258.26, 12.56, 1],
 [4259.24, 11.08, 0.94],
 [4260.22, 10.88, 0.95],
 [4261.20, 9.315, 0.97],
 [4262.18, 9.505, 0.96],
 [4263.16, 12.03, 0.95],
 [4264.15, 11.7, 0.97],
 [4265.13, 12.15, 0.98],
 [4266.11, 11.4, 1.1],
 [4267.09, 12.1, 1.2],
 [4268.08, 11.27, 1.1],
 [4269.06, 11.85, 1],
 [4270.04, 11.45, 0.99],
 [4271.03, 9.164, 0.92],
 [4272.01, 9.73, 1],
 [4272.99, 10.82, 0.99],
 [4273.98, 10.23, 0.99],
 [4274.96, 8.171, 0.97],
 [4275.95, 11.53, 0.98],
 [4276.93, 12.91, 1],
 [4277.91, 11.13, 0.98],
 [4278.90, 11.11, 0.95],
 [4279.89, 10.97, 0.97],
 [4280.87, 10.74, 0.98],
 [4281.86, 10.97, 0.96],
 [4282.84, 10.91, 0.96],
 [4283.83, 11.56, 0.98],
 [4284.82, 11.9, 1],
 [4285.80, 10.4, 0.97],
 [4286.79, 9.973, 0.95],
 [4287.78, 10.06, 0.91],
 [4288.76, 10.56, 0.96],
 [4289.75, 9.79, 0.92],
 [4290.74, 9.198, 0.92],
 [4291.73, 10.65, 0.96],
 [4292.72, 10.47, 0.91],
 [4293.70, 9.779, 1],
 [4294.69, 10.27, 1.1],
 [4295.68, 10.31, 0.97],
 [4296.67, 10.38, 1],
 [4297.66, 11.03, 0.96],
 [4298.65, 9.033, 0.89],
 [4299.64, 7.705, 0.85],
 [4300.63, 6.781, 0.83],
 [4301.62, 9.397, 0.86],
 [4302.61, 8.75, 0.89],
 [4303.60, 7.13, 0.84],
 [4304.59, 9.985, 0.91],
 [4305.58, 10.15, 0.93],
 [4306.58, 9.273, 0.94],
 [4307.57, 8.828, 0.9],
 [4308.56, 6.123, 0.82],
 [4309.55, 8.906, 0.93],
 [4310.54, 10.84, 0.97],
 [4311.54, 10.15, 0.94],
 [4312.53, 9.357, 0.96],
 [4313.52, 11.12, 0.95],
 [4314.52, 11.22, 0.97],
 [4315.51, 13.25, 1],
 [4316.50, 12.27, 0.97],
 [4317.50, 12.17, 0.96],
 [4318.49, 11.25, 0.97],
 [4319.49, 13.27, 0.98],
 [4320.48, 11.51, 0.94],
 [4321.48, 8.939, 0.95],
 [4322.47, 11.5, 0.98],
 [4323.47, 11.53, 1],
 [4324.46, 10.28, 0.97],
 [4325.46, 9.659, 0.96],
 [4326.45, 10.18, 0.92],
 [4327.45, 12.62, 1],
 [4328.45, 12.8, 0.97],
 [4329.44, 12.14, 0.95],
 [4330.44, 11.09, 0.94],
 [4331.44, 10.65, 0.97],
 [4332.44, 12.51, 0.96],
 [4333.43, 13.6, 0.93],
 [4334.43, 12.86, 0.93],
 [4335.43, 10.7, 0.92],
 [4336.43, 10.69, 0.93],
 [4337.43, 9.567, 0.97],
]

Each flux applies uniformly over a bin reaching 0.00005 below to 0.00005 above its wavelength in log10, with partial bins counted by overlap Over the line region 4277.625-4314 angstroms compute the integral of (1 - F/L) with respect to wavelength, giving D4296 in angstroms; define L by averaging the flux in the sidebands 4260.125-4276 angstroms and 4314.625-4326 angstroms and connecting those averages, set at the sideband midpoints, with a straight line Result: 4.0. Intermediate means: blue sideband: 10.8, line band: 9.87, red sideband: 11.4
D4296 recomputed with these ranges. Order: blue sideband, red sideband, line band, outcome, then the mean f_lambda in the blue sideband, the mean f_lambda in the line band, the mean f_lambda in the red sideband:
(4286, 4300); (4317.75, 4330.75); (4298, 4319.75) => 1.7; 9.97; 9.83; 11.3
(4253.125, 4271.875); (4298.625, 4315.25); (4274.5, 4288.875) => -0.7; 11.3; 10.9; 9.16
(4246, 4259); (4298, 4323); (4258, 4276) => 0.7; 11.8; 10.9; 9.97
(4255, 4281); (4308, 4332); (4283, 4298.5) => 0.9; 11.1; 10.4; 10.9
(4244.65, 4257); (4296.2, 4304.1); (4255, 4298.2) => -3.5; 11.5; 10.9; 8.77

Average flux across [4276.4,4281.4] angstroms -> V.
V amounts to 11.4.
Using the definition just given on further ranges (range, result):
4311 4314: 10.2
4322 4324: 11.5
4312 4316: 11.2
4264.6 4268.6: 11.7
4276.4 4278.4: 12.1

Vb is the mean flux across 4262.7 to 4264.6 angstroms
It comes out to 11.8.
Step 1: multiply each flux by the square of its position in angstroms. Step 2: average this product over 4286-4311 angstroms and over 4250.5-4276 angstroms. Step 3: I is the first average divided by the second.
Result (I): 0.86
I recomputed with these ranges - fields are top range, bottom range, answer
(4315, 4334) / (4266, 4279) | 1.10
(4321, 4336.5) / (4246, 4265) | 1.03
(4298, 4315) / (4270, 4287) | 0.86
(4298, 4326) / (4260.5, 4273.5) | 0.93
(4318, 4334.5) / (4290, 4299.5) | 1.17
